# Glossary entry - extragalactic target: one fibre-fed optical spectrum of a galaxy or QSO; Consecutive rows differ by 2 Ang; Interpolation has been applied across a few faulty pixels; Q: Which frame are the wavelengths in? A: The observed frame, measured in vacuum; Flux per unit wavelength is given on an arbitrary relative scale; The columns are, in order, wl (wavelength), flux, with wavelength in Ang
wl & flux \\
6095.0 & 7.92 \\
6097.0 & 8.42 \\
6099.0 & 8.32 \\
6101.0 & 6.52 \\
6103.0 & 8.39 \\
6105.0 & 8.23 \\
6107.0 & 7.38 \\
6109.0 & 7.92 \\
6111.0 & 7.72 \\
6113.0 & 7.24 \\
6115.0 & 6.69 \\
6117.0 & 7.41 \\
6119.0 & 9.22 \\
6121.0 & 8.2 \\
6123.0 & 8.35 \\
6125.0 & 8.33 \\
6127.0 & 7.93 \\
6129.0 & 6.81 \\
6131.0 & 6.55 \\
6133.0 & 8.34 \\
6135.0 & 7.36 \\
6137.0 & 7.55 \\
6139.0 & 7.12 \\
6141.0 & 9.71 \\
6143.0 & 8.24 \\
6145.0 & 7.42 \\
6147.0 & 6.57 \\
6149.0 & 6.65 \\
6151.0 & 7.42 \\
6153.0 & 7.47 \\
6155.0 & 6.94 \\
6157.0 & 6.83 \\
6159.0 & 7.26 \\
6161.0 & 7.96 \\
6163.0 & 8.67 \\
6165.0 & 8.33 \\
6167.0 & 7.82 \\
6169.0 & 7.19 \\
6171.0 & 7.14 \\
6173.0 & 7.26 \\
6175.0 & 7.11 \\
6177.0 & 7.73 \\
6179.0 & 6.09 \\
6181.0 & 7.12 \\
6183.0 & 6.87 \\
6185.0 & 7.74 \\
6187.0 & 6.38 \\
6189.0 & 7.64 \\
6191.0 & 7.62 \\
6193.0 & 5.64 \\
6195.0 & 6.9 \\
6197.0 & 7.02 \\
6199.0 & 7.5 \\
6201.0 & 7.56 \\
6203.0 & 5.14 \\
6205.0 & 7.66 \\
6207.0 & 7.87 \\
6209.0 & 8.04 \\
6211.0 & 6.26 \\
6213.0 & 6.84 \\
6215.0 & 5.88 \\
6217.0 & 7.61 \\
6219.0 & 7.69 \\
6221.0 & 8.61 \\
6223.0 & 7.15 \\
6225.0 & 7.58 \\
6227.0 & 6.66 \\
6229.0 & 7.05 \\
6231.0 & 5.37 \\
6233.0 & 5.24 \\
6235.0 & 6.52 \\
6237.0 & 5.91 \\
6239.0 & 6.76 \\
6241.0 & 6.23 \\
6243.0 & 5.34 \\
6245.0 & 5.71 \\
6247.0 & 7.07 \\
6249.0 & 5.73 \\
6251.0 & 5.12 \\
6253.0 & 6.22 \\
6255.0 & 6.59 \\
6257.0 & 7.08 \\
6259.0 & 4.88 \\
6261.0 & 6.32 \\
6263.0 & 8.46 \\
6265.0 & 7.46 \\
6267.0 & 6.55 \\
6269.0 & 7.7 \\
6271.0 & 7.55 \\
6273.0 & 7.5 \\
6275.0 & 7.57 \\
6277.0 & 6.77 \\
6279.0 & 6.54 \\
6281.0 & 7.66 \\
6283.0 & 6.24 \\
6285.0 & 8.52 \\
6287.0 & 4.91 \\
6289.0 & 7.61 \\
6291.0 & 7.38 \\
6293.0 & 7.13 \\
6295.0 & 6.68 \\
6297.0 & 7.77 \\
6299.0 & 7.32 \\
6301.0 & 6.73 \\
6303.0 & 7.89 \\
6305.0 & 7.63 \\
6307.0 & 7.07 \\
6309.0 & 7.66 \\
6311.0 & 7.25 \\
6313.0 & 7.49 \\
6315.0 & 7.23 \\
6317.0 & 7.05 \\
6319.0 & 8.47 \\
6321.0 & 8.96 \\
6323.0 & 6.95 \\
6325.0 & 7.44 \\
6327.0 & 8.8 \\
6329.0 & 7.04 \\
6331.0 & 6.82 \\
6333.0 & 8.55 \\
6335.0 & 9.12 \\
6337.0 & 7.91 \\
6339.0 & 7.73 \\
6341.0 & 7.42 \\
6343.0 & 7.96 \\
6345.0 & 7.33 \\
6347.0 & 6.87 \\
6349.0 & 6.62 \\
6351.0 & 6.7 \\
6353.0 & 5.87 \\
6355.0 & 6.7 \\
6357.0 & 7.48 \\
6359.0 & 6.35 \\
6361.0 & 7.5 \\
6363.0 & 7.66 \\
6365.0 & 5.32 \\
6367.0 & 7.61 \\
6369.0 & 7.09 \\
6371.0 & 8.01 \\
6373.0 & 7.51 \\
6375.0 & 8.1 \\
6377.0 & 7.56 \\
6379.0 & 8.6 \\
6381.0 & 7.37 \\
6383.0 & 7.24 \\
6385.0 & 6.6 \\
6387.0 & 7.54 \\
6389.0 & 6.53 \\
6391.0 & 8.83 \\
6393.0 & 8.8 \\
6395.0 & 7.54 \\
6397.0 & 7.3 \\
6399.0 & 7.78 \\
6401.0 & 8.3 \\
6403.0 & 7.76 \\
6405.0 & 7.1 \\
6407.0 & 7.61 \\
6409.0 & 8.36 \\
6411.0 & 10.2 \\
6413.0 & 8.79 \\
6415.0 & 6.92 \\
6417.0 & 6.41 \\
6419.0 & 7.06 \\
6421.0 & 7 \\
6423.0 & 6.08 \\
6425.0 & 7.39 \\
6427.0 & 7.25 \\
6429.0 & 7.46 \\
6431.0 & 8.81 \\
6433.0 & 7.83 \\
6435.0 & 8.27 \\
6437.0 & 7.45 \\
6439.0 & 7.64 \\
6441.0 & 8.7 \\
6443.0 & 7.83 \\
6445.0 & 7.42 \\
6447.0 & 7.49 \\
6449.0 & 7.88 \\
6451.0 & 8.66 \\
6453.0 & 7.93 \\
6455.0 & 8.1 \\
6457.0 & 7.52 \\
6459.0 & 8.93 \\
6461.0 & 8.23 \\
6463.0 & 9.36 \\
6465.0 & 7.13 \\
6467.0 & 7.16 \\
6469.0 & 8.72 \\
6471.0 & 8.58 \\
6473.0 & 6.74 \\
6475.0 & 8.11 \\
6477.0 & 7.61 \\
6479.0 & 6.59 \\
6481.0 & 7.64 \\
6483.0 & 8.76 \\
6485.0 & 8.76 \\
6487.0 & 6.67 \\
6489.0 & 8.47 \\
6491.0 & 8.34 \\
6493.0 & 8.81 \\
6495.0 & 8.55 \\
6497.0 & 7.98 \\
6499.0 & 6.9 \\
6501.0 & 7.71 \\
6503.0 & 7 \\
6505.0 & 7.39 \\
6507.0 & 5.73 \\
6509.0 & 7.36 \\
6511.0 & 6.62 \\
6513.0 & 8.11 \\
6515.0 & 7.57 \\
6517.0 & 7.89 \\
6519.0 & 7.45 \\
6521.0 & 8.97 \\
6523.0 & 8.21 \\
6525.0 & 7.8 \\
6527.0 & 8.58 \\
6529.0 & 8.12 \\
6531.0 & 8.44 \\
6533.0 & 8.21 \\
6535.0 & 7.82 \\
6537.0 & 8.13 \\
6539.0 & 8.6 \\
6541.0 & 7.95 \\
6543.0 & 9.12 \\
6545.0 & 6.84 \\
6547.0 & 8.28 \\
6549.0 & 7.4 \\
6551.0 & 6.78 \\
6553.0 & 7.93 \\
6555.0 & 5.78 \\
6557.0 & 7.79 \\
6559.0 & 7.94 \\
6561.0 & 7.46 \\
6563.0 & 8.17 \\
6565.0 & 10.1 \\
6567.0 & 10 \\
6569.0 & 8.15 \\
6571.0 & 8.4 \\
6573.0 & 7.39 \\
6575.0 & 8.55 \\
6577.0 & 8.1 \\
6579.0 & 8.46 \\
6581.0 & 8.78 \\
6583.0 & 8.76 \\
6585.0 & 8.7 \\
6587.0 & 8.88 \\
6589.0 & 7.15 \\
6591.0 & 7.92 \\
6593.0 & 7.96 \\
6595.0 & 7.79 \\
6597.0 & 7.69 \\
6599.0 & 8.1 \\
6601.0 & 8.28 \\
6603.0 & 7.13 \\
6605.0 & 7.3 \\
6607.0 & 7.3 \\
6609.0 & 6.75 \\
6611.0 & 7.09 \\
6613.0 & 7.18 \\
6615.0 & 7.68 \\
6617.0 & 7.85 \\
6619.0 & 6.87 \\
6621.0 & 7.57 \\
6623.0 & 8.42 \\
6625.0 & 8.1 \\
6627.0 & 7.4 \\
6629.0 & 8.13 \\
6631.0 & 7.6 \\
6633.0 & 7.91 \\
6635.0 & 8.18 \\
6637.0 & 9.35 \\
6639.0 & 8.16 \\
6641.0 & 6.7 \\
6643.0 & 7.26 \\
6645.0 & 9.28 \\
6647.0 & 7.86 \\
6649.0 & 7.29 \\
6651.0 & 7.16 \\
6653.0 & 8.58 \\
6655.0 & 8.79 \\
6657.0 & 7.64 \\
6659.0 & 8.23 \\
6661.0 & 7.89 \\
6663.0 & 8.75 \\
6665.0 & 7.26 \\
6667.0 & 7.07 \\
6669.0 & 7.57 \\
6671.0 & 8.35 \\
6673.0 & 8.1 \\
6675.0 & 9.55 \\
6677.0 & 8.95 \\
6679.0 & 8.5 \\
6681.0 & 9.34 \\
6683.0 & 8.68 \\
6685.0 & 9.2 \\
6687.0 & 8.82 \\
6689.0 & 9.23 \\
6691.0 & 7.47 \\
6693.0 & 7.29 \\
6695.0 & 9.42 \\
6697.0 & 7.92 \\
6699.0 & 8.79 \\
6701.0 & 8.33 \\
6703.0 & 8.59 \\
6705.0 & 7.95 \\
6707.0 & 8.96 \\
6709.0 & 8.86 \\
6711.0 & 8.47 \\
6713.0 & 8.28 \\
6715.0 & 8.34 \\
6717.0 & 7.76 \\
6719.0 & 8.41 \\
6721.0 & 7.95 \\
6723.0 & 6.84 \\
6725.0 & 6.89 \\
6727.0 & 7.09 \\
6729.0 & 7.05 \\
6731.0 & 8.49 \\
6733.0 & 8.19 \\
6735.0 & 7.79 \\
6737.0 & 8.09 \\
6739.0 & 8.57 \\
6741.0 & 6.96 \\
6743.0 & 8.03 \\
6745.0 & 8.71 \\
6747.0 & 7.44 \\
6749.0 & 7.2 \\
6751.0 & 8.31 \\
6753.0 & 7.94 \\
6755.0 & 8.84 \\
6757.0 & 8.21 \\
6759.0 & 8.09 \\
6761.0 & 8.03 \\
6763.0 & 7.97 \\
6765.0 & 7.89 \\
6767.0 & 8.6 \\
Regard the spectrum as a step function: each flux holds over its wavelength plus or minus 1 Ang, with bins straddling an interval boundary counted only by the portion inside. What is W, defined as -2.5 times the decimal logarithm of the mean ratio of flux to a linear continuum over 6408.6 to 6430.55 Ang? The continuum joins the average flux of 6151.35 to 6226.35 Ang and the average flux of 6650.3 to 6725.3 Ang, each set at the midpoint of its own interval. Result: 0.03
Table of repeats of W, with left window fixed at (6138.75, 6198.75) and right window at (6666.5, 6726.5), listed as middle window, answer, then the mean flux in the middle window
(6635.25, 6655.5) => 0.03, 8.03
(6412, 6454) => 0.03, 7.63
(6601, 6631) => 0.09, 7.51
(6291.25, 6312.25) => 0.04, 7.32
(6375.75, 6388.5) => 0.04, 7.46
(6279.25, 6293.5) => 0.08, 7.03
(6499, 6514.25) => 0.12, 7.12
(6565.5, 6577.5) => -0.06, 8.51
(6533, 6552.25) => 0.02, 7.9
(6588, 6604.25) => 0.05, 7.75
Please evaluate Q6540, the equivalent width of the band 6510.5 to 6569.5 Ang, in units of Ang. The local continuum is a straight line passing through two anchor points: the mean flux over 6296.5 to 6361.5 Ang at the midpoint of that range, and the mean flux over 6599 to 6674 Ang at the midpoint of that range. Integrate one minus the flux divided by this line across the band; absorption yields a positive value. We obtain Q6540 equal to -2.59 Ang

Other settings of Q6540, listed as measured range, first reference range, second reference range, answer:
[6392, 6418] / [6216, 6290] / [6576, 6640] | -2.4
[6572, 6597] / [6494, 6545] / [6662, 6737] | -0.7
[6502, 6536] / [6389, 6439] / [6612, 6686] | 0.7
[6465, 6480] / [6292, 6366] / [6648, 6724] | 0.2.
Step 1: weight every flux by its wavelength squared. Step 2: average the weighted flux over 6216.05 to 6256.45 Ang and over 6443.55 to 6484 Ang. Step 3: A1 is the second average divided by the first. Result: 1.31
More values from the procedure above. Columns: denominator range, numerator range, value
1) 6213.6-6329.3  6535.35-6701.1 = 1.28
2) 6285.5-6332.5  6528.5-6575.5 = 1.18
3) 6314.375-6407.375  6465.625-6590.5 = 1.12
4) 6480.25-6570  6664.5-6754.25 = 1.09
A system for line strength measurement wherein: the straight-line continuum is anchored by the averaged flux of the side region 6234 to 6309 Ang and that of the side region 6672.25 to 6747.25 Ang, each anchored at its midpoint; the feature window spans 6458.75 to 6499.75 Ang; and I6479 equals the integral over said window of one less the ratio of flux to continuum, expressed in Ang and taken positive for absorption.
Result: -2.7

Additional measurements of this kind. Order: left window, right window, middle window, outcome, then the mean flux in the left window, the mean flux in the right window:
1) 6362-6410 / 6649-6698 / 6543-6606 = 0.3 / 7.59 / 8.3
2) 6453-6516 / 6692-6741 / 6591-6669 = 1.8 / 7.78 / 8.07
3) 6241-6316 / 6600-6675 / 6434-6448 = -1.0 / 6.92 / 7.81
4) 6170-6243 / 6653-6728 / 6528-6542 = -0.6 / 6.91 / 8.26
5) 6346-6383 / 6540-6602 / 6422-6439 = -0.3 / 7.16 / 8.08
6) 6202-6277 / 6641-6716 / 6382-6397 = -0.6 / 6.73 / 8.3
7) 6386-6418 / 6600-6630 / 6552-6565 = -0.2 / 7.86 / 7.54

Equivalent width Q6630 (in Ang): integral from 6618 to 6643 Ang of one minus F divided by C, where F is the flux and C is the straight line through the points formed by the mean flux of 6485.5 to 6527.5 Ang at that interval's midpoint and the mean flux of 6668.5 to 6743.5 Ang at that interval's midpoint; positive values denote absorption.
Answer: 0.6 Ang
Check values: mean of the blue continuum 7.72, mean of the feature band 7.84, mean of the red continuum 8.24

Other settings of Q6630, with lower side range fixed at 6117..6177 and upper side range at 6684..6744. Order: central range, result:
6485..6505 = 0.24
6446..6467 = -0.44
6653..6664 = -0.28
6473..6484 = 0.39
